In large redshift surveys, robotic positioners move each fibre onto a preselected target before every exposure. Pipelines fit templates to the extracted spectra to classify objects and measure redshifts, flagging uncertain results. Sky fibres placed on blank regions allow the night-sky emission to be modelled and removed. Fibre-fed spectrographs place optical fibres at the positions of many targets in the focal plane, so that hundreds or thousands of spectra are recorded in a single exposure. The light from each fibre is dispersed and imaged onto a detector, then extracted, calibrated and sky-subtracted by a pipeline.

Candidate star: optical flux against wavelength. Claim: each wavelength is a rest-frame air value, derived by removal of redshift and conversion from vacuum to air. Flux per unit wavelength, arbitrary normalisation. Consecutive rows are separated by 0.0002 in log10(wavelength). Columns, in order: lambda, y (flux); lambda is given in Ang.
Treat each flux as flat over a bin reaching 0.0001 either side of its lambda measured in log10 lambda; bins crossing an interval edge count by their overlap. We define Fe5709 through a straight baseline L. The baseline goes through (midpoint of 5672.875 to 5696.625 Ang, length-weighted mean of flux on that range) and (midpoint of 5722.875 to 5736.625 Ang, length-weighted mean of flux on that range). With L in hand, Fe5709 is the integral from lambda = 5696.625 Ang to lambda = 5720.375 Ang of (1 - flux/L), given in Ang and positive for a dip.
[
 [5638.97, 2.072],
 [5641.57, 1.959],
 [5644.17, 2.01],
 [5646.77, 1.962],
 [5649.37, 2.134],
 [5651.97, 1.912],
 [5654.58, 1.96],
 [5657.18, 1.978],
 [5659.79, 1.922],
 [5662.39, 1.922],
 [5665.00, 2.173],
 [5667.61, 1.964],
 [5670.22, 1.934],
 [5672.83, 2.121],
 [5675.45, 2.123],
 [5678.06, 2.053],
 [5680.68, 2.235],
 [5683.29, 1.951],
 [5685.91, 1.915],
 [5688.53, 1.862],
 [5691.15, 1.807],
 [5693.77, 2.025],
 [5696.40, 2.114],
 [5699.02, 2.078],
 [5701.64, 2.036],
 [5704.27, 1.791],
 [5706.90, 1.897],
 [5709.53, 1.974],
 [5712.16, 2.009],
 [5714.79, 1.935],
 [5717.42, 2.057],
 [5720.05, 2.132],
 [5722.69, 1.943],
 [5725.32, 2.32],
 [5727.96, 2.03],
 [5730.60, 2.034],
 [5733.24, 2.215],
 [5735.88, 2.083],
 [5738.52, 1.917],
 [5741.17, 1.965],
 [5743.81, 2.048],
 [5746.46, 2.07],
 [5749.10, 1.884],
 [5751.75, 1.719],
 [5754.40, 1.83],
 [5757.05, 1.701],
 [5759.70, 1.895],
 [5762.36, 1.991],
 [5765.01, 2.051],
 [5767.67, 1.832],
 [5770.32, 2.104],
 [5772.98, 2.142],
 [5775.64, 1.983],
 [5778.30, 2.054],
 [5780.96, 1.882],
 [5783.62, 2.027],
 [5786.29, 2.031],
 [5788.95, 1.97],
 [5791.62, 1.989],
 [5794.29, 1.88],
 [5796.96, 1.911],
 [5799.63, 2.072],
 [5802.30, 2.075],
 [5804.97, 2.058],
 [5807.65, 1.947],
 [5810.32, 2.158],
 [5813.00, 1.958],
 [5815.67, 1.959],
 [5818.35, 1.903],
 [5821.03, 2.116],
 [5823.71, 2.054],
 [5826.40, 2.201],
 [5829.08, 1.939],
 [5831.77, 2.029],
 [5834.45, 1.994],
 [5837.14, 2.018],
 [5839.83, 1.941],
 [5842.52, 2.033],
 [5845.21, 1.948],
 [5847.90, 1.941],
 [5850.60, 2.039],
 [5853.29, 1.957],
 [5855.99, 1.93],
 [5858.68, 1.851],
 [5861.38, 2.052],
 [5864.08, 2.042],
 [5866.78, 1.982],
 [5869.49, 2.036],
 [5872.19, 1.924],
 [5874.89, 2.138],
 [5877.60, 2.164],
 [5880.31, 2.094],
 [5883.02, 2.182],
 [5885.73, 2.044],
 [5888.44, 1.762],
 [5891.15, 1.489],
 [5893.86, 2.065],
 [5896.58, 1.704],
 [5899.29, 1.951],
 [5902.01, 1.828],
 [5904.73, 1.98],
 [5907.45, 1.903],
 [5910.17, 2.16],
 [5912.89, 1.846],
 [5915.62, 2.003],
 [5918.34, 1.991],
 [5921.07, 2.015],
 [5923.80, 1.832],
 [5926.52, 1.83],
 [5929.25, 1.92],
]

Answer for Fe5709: 0.9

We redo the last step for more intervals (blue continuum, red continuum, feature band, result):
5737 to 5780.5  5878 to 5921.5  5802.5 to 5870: -2.1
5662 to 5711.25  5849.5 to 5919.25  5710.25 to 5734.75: -1.0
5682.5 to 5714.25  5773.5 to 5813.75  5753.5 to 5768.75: 0.8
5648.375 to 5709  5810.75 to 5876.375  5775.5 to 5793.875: 0.1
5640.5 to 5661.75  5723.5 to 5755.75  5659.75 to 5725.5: -0.5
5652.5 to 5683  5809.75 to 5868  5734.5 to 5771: 1.5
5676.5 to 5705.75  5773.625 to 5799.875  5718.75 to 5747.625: -1.2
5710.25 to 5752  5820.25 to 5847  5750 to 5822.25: 2.0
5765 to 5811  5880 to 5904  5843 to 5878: -1.2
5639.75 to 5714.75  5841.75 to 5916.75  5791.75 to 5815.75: -0.3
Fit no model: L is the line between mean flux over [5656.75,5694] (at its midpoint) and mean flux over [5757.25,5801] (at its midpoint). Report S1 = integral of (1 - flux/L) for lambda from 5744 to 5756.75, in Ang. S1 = 0.7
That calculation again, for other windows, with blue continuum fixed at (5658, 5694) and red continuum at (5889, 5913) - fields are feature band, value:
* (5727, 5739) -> -0.6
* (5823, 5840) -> -1.0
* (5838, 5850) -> -0.4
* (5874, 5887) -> -1.6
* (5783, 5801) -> -0.4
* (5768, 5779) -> -0.6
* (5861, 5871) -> -0.7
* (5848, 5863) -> -0.5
